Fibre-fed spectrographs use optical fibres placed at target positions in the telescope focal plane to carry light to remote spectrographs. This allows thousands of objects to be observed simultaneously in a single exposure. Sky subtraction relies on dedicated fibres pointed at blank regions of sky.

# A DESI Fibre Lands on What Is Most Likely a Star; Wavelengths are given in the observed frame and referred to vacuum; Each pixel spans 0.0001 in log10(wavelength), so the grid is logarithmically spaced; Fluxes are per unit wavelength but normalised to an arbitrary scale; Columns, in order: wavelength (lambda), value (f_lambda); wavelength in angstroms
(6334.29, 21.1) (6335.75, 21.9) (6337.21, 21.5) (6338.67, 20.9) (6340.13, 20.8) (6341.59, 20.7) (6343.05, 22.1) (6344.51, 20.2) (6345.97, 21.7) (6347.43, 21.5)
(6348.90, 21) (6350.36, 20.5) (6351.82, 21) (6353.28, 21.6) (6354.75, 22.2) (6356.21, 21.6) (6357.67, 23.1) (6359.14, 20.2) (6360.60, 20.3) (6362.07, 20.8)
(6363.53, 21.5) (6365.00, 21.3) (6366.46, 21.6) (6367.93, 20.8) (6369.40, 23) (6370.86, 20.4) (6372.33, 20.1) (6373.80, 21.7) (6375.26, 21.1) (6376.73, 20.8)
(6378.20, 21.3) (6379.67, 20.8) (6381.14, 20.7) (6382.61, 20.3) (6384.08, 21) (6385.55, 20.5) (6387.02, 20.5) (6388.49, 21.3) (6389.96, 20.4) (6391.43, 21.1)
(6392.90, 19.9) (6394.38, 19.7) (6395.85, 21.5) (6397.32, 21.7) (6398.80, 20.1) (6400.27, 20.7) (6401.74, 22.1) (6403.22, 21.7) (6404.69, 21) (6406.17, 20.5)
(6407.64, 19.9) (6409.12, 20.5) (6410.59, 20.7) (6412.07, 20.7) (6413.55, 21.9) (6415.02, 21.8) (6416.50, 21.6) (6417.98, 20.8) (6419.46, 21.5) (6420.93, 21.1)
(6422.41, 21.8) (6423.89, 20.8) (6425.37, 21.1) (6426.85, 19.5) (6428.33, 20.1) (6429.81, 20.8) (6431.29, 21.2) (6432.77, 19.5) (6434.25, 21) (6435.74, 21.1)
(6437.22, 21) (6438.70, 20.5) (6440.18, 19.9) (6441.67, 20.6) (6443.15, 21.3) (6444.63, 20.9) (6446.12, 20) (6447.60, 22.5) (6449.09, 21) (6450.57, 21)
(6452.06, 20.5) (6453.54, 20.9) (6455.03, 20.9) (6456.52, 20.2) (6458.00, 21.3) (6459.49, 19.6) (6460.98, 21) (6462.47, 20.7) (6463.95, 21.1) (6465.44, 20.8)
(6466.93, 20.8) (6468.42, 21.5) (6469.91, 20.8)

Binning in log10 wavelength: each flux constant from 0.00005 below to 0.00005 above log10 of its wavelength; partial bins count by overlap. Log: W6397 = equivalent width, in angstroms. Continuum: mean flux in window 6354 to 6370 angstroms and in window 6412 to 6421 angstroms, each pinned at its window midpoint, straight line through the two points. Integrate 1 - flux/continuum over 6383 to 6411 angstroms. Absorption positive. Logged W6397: 0.87 angstroms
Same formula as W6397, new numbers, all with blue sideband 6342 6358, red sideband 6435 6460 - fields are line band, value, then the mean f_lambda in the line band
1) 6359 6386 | 0.4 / 21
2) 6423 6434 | 0.2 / 20.5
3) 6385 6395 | 0.3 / 20.5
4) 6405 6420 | 0.0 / 21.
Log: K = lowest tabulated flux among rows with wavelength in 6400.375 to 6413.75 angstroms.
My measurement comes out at 19.9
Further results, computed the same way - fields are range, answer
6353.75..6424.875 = 19.7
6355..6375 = 20.1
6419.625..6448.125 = 19.5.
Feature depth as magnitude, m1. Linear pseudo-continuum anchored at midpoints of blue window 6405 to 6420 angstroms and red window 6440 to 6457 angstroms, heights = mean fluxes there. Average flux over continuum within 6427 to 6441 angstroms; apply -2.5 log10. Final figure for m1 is 0.02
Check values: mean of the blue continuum 21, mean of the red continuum 20.8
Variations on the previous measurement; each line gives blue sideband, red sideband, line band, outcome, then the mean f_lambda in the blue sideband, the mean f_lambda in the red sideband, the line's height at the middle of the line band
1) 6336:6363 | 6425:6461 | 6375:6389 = 0.01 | 21.2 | 20.7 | 21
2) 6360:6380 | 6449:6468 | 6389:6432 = 0.00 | 21.1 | 20.8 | 21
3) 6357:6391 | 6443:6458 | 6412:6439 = 0.00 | 21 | 20.9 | 21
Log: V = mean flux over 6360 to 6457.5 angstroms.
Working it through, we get 20.9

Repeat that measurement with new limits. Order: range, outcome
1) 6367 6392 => 20.9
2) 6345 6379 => 21.3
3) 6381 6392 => 20.7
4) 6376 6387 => 20.7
